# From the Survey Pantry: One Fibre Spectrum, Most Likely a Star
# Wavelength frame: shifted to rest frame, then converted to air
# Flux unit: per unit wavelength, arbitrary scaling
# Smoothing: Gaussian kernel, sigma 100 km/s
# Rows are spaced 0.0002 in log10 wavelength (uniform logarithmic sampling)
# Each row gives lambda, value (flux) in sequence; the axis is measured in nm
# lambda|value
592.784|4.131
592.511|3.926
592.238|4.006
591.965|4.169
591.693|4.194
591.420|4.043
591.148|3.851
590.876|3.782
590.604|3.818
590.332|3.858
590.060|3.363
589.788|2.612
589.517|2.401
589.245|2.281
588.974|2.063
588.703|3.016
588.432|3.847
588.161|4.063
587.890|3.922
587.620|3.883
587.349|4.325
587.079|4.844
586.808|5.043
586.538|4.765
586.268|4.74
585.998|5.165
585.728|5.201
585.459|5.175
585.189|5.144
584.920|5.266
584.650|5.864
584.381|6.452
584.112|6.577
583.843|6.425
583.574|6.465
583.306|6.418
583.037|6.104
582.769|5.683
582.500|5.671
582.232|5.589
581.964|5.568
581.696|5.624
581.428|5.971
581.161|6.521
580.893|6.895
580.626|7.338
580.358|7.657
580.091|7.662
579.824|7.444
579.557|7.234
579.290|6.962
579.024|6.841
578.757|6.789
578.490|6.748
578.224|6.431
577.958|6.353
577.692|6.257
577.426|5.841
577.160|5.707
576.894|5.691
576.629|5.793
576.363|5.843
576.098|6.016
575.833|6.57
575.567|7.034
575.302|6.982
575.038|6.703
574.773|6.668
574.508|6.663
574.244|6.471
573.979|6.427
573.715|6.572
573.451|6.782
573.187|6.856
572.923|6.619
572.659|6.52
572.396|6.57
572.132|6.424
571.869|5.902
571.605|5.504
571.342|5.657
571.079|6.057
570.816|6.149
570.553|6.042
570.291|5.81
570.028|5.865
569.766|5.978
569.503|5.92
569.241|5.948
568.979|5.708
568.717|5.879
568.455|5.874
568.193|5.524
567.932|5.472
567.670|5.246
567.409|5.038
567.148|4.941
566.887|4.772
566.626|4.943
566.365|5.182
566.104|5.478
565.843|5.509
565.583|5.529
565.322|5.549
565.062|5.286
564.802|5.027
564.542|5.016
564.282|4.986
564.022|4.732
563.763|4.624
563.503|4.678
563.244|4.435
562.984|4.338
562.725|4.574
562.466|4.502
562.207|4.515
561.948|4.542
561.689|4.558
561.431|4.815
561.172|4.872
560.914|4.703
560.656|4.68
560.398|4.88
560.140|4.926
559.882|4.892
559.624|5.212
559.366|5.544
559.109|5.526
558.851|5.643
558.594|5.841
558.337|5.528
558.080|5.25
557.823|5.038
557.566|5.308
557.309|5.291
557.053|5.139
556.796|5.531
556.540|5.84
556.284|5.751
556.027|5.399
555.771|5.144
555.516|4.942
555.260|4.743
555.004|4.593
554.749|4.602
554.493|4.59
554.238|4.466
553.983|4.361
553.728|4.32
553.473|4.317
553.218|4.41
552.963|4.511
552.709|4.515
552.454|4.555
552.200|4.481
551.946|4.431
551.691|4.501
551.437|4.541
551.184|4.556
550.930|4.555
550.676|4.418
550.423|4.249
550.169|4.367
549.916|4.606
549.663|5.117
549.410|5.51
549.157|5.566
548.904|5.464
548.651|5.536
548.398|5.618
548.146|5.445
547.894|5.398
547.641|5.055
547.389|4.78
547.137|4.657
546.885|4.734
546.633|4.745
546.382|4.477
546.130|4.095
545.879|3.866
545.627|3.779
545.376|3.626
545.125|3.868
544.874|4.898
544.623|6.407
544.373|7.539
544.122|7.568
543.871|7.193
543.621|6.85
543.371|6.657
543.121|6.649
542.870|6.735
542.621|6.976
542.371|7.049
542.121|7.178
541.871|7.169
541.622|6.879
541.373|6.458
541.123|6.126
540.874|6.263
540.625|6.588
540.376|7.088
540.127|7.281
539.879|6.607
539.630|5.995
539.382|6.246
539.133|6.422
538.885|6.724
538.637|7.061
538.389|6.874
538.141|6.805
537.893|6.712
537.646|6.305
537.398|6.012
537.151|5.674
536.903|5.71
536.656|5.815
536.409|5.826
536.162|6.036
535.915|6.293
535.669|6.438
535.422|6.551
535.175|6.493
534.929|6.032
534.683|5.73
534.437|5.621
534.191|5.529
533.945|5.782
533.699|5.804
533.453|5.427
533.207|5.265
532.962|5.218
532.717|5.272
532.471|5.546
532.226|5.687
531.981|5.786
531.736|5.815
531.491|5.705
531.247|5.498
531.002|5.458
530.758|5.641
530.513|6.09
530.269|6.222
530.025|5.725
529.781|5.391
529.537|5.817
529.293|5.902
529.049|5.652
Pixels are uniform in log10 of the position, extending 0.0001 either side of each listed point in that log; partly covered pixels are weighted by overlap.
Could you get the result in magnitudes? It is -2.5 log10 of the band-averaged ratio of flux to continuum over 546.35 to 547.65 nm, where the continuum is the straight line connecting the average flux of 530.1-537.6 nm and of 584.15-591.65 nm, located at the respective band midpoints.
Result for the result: 0.15 mag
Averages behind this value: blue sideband 5.8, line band 4.73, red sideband 4.21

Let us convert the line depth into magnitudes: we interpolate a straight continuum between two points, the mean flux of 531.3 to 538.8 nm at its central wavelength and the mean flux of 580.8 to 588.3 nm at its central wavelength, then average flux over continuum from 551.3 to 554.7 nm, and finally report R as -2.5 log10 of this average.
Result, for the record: 0.281 mag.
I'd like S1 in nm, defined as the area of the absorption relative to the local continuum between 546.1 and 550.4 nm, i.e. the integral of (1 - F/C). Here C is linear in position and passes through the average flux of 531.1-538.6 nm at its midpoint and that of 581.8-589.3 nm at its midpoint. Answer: 0.51 nm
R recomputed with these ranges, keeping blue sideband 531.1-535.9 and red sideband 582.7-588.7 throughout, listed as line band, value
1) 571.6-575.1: -0.22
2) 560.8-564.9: 0.16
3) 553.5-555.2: 0.23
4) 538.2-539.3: -0.18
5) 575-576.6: -0.22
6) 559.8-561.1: 0.14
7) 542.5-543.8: -0.20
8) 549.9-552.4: 0.24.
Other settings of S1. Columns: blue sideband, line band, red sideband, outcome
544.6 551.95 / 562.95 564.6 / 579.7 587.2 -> 0.18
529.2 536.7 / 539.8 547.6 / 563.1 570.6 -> -0.41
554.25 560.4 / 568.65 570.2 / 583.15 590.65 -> -0.30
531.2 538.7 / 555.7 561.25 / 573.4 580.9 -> 0.92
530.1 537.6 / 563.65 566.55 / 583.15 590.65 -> -0.06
